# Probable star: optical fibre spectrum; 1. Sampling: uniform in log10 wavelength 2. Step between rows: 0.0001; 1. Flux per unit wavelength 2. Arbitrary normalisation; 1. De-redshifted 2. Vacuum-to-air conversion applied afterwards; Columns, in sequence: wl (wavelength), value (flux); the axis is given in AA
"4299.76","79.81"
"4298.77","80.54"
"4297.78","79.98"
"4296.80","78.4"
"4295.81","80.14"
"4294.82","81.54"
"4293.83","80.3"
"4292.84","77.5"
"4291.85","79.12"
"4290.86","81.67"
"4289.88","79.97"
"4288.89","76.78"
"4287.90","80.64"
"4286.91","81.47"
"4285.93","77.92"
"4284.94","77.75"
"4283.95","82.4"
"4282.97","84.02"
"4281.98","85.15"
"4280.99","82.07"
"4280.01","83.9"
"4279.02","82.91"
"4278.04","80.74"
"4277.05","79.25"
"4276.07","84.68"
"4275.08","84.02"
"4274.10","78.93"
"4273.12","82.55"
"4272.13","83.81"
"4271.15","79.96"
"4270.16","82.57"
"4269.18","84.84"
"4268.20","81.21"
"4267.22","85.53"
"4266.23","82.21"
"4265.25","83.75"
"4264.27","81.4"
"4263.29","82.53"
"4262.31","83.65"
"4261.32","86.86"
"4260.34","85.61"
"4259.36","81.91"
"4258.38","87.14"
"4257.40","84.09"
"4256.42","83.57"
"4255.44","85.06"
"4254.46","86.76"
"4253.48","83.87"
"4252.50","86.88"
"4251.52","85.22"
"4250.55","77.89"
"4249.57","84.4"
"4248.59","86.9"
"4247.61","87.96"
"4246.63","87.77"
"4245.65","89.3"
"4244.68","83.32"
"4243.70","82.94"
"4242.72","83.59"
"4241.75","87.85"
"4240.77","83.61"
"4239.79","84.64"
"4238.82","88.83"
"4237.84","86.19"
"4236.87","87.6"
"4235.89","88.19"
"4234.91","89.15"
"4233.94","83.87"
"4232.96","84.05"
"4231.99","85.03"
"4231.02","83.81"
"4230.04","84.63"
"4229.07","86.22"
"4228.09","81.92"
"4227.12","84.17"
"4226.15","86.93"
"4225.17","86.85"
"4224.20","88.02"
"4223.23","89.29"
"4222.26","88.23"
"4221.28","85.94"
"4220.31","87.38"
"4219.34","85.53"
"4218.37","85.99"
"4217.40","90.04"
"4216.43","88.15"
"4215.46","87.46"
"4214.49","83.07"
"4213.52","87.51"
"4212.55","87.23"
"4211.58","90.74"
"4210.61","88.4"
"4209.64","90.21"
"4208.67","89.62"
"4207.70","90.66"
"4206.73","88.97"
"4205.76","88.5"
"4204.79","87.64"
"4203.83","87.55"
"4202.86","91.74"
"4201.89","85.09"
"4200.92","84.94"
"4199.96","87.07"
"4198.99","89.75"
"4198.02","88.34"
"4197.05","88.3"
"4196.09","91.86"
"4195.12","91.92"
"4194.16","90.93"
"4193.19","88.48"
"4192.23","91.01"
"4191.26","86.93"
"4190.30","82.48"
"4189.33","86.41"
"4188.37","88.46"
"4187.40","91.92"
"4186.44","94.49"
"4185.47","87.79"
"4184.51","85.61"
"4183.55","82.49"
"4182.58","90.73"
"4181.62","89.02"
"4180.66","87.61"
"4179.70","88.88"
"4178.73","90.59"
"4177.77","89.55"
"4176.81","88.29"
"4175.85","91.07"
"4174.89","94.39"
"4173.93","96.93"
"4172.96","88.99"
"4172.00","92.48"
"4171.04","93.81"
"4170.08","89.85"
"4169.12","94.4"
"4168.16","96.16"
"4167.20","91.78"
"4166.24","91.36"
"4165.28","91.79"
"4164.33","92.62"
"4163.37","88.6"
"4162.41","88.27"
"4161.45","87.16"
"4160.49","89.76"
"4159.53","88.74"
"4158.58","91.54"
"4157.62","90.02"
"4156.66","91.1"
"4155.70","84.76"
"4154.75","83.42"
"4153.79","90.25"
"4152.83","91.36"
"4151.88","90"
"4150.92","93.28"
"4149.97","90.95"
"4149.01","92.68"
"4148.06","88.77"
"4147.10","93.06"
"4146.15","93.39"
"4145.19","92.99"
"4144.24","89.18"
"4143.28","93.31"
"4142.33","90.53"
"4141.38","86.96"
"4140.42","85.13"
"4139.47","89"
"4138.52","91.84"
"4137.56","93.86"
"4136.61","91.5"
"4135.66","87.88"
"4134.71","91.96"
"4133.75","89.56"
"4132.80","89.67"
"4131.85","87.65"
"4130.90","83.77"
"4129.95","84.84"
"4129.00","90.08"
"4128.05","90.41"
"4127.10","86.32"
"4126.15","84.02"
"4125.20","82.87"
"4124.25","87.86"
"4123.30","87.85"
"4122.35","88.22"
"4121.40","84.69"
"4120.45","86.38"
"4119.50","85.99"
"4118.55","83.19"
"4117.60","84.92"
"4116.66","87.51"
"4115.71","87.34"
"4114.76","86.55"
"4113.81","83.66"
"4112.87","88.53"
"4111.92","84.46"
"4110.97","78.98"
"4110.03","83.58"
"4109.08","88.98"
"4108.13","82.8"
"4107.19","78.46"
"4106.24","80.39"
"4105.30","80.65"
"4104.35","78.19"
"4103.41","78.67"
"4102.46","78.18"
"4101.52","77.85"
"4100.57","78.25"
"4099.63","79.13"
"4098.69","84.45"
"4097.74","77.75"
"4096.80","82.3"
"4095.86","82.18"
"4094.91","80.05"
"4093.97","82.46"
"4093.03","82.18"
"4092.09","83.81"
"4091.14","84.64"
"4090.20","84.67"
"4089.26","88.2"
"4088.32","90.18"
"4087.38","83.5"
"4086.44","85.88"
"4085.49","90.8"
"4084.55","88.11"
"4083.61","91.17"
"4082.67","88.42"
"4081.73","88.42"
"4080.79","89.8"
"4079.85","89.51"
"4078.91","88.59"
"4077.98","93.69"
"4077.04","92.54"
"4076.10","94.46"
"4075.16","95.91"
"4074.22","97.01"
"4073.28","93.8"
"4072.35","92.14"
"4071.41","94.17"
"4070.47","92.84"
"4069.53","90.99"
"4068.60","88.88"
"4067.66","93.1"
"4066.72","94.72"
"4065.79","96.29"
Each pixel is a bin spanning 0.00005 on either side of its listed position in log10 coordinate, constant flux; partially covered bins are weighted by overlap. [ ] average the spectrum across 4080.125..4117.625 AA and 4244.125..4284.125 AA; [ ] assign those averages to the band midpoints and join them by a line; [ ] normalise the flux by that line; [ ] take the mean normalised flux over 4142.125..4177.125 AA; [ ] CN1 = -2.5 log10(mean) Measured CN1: -0.09 mag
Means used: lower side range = 83.9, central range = 91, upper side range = 83.8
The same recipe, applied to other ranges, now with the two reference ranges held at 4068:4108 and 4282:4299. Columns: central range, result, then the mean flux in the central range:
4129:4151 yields -0.07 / 90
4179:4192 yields -0.06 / 88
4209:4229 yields -0.06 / 87.2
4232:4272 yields -0.05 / 84.8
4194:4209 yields -0.08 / 88.9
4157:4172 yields -0.09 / 91.1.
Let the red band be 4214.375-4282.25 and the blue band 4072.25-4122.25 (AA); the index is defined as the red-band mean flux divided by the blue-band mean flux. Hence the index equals 0.99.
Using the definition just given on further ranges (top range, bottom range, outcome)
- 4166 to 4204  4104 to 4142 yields 1.04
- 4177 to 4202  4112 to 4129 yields 1.03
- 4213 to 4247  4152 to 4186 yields 0.96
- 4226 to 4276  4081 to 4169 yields 0.97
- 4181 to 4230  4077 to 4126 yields 1.04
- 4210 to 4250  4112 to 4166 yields 0.97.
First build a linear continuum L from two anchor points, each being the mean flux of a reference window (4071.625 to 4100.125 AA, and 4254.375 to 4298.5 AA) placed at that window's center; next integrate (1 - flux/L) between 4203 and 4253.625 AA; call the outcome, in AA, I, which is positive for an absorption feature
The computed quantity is -1.9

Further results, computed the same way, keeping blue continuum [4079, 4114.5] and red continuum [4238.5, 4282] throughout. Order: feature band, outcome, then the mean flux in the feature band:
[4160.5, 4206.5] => -3.1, 89.7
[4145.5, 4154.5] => -0.8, 91.3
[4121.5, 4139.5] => -1.0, 88.3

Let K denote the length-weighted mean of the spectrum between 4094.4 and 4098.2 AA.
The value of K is 80.7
